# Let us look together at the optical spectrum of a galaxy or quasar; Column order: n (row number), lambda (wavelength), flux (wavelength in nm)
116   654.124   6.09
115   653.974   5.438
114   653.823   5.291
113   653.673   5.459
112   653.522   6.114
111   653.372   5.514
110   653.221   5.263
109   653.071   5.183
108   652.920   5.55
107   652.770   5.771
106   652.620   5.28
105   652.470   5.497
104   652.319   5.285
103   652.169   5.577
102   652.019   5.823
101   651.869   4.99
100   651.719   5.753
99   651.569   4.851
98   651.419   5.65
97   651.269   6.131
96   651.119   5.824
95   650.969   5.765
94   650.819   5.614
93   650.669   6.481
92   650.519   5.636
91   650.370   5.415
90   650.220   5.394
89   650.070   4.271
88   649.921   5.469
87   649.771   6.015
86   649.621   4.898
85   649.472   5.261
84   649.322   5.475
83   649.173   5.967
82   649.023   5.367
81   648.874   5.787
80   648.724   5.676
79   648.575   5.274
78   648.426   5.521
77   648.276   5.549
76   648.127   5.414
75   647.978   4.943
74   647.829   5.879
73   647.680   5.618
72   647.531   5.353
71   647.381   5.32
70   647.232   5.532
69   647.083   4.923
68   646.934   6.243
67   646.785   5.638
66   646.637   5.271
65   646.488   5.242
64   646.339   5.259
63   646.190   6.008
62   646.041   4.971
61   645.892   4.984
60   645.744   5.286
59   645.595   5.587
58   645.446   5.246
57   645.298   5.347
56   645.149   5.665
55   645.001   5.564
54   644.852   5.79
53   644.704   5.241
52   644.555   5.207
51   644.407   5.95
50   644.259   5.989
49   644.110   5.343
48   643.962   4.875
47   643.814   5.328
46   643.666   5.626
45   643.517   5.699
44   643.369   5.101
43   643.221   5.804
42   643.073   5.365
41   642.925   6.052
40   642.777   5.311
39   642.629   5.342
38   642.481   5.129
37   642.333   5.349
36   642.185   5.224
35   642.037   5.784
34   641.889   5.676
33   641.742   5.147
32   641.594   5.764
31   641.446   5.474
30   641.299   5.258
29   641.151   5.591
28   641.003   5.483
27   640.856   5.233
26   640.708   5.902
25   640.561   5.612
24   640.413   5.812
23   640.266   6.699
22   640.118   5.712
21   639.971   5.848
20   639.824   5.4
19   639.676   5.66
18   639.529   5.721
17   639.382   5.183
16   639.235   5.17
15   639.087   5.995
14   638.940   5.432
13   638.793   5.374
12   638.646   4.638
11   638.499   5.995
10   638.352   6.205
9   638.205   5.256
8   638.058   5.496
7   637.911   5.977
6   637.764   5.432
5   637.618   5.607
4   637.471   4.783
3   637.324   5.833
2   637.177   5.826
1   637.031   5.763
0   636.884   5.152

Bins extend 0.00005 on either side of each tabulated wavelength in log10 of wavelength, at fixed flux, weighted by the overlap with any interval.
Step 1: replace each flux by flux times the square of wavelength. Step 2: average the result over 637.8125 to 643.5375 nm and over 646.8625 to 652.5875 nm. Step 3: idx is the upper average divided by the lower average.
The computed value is 1.0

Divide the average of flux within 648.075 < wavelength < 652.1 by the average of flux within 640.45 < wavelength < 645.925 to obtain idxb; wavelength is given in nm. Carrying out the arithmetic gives 1.01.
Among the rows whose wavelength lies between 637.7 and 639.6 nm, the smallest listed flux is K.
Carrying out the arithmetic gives 4.638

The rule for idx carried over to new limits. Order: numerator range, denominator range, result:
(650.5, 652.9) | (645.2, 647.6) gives 1.06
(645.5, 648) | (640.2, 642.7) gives 0.99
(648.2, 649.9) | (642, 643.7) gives 1.03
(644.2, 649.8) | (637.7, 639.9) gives 1.02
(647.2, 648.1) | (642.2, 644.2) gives 1.02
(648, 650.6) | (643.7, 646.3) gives 1.01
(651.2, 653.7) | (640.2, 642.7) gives 1.03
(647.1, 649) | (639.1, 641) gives 0.99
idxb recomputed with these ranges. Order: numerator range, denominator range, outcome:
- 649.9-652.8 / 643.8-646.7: 1.02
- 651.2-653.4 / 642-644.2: 1.01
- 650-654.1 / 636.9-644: 1.00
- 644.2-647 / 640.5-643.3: 1.00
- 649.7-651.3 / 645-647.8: 1.04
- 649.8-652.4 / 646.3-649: 1.01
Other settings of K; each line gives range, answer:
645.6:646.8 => 4.971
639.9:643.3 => 5.129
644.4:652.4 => 4.271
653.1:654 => 5.263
